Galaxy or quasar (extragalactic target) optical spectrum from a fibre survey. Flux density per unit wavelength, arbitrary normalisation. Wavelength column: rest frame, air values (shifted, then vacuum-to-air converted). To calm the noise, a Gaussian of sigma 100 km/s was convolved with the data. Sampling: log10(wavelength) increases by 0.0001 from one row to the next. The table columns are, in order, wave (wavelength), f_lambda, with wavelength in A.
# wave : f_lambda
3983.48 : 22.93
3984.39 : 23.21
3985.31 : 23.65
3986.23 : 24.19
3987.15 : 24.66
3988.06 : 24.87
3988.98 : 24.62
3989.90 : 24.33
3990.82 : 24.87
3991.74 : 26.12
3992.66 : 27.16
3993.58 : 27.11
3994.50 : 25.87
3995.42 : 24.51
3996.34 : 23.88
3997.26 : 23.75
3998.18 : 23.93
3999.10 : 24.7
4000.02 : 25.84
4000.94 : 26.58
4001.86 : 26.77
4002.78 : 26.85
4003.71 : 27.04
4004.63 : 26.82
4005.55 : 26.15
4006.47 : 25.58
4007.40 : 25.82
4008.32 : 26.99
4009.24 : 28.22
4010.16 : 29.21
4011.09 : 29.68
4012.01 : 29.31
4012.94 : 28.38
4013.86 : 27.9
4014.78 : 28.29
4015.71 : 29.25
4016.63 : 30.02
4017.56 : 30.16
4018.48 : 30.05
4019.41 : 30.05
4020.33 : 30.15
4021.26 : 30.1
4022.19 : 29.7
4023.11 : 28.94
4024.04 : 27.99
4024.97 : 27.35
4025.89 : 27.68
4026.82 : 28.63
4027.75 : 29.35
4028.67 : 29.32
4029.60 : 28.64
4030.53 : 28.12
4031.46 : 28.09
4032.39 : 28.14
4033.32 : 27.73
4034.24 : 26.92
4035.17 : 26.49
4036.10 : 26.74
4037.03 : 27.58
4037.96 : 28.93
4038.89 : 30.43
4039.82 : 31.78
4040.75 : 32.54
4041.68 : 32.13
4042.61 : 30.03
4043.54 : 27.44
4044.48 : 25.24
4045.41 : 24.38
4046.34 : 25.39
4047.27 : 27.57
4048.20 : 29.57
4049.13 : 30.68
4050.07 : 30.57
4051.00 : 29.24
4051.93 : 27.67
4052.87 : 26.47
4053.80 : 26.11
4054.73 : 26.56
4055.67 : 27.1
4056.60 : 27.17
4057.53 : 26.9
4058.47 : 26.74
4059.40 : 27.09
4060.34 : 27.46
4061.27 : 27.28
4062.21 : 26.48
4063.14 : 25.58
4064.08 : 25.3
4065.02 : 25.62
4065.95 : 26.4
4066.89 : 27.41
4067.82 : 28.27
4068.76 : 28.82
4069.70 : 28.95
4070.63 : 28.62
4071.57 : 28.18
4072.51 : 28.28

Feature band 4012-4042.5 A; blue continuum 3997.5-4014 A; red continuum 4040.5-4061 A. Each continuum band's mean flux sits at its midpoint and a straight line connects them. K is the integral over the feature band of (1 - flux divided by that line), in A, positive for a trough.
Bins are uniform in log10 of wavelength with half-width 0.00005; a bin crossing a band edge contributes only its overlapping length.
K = -1.8 A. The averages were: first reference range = 26.9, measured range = 29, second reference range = 27.9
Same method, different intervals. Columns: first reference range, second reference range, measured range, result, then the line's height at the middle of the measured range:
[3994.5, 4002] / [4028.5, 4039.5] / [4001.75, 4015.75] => -0.9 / 25.9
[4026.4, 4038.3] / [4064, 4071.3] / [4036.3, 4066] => 0.0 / 27.8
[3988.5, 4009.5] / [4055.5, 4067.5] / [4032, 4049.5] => -1.3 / 26.4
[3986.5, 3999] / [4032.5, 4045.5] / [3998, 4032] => -1.7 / 26.7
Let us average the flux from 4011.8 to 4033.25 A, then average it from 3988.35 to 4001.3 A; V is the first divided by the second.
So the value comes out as 1.15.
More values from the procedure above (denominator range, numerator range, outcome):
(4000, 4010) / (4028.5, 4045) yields 1.07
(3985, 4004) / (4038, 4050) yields 1.15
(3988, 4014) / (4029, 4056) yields 1.07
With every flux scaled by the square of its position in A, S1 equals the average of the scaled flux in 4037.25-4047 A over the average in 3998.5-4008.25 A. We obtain 1.12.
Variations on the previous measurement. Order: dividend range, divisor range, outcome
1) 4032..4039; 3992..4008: 1.10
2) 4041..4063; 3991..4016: 1.06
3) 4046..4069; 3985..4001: 1.13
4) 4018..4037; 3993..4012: 1.09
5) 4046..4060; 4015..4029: 0.96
